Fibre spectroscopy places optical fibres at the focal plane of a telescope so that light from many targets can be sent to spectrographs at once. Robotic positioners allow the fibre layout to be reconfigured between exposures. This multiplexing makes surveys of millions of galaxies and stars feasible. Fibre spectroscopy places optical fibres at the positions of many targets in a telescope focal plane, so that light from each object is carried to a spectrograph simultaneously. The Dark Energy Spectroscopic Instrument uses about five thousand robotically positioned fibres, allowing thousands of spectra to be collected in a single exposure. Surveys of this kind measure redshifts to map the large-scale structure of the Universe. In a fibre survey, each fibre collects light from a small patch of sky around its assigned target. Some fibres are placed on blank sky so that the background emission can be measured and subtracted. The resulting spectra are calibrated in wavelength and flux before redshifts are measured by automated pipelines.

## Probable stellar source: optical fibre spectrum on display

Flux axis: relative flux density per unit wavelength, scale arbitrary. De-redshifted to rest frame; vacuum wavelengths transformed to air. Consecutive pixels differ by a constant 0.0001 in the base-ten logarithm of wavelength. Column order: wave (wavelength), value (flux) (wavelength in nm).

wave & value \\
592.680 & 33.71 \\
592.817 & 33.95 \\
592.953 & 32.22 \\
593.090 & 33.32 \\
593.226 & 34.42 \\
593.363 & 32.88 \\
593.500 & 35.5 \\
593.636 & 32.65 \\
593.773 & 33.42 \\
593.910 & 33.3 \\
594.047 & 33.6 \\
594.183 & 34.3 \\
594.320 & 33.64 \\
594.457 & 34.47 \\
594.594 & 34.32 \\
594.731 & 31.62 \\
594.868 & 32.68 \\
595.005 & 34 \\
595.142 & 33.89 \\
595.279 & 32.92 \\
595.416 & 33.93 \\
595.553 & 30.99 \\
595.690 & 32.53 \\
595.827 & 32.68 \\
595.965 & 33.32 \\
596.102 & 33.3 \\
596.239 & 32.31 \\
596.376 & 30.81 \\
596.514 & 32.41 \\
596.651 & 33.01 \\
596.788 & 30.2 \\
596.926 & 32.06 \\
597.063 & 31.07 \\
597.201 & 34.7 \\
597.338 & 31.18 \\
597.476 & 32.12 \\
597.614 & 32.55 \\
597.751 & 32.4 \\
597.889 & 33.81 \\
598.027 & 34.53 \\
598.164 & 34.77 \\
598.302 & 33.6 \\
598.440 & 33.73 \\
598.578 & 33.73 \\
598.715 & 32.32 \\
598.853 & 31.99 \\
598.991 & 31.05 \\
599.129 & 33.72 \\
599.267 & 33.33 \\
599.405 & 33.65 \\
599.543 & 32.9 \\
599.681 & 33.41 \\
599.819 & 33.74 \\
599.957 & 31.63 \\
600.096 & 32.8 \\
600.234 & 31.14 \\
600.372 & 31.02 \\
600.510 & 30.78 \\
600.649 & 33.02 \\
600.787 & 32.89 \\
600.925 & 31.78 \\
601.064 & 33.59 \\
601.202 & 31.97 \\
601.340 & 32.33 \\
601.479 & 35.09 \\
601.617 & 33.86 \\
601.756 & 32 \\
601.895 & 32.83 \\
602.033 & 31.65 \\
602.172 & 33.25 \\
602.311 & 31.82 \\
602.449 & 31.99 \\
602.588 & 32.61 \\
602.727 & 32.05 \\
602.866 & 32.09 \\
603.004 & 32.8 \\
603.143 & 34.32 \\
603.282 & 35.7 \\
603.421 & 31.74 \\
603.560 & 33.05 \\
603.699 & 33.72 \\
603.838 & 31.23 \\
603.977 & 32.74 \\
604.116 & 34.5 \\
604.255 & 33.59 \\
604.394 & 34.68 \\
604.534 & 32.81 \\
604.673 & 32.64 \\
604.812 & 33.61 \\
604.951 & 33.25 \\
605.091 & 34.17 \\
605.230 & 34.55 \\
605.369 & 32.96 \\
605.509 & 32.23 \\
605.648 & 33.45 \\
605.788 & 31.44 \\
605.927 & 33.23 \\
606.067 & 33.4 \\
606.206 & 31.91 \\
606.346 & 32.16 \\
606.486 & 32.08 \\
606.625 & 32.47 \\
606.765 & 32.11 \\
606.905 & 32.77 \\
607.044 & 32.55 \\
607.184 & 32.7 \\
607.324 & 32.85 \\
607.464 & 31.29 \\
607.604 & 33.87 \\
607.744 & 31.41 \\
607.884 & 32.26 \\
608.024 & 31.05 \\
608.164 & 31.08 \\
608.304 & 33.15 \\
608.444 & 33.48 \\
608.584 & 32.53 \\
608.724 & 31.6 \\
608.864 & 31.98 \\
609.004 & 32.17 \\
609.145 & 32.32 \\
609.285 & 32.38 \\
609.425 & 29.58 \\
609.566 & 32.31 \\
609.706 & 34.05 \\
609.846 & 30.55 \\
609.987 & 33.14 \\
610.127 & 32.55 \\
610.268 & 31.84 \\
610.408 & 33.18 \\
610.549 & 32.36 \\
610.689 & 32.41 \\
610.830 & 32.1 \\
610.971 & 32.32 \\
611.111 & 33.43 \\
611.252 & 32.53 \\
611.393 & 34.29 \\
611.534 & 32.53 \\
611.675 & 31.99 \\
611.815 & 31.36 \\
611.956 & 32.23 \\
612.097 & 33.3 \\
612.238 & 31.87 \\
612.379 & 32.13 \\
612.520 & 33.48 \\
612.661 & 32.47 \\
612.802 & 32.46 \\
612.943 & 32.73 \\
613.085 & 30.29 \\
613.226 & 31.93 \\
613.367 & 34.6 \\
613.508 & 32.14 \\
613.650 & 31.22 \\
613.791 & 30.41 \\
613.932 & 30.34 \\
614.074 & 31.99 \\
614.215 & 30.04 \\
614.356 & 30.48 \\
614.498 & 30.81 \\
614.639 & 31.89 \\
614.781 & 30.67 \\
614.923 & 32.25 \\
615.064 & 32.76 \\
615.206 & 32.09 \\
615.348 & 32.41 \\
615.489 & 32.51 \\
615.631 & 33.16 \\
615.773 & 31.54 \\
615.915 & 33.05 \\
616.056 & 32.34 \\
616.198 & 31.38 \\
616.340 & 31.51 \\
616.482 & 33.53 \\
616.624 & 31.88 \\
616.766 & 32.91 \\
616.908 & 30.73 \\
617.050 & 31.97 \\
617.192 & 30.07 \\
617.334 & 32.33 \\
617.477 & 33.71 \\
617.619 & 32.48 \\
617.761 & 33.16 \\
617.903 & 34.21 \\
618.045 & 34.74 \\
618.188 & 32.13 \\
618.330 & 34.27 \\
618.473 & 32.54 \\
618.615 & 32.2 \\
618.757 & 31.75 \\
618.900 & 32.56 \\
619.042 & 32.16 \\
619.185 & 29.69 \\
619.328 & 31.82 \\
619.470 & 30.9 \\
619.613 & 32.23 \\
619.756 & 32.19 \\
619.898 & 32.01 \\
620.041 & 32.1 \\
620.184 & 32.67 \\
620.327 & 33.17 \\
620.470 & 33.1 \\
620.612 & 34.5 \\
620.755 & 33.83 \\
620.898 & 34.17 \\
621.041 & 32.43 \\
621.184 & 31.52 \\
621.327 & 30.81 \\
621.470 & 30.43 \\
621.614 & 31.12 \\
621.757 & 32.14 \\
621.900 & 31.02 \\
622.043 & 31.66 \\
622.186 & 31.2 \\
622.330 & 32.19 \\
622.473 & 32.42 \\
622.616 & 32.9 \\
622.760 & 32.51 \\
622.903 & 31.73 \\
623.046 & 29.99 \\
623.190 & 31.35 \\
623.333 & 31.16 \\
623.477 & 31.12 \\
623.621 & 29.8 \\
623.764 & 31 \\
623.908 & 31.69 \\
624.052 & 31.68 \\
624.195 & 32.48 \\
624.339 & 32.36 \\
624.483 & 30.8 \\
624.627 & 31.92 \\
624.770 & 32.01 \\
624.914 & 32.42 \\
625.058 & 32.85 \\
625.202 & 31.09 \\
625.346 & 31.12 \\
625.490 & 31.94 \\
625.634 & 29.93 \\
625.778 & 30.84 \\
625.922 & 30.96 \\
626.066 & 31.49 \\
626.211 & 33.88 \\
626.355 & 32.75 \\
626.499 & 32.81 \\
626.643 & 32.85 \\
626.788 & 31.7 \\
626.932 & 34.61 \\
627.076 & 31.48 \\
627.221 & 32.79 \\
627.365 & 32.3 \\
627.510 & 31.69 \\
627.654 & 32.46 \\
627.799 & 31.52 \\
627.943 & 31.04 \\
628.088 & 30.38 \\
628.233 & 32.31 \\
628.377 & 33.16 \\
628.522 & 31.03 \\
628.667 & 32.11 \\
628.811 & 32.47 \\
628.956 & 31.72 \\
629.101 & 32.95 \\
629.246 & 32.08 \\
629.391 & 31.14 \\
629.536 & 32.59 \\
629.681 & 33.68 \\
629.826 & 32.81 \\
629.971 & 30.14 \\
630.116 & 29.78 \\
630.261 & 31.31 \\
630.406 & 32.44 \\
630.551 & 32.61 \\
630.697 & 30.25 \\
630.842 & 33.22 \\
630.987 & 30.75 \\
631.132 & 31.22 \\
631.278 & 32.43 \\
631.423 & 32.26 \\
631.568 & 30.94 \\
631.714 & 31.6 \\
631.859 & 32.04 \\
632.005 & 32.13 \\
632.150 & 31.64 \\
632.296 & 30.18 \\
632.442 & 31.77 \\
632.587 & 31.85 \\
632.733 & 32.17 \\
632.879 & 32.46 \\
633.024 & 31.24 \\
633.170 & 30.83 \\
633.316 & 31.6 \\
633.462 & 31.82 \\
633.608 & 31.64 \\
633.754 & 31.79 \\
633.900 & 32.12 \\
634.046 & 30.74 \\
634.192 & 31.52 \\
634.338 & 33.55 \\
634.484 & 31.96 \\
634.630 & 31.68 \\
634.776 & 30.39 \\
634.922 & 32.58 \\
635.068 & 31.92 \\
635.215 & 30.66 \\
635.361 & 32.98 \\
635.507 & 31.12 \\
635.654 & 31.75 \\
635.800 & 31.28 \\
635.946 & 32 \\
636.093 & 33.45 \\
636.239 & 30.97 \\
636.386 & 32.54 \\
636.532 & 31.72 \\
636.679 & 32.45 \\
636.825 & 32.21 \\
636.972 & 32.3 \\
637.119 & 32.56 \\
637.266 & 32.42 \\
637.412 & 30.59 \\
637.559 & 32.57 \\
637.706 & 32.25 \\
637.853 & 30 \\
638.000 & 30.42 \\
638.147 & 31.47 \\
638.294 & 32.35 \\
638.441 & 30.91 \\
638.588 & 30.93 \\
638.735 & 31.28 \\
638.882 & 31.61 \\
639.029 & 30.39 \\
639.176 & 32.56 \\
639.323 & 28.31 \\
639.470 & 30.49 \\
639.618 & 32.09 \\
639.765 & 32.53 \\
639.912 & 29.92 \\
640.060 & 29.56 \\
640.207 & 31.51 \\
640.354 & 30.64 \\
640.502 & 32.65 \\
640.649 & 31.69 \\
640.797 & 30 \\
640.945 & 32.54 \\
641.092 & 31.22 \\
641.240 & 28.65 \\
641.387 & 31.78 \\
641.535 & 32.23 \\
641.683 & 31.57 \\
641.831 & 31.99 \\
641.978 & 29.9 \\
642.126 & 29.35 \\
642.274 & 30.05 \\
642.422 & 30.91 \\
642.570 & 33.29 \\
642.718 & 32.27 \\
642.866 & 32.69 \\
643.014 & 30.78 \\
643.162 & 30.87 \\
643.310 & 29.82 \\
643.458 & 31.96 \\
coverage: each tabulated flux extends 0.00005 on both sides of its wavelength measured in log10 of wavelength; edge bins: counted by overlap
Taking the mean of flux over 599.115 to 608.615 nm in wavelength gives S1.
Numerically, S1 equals 32.8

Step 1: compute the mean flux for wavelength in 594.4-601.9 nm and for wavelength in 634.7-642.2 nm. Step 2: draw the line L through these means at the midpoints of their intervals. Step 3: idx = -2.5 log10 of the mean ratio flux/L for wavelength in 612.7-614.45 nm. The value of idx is 0.02 mag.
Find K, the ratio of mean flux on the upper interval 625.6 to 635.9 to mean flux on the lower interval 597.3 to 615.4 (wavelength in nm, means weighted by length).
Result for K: 0.98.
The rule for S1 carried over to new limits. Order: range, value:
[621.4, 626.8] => 31.7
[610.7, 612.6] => 32.6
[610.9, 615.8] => 32.1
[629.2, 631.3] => 31.7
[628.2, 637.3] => 31.9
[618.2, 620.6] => 32.3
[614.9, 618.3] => 32.5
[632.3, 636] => 31.7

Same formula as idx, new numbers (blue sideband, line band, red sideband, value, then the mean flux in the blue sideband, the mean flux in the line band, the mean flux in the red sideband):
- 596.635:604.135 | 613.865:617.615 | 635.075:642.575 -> 0.011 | 32.7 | 31.9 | 31.4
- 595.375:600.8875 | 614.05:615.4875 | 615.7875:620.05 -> 0.025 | 32.6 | 31.6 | 32.3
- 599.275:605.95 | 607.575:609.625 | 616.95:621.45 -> 0.023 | 32.9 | 32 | 32.5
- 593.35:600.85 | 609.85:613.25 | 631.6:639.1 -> 0.000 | 32.9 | 32.4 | 31.7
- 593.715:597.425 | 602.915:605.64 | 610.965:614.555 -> -0.031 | 32.8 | 33.4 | 32.1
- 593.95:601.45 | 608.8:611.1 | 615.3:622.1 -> 0.009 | 32.8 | 32.2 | 32.3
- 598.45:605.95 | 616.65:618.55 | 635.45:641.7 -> -0.014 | 32.9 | 32.7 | 31.4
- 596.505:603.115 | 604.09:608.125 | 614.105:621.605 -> -0.009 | 32.7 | 32.8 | 32.2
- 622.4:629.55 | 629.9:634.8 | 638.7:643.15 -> -0.002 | 31.9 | 31.6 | 31.1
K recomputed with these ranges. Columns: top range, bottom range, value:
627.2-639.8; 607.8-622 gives 0.98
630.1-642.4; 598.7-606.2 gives 0.96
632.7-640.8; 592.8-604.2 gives 0.96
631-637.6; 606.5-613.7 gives 0.98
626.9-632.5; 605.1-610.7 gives 0.98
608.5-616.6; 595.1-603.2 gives 0.98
